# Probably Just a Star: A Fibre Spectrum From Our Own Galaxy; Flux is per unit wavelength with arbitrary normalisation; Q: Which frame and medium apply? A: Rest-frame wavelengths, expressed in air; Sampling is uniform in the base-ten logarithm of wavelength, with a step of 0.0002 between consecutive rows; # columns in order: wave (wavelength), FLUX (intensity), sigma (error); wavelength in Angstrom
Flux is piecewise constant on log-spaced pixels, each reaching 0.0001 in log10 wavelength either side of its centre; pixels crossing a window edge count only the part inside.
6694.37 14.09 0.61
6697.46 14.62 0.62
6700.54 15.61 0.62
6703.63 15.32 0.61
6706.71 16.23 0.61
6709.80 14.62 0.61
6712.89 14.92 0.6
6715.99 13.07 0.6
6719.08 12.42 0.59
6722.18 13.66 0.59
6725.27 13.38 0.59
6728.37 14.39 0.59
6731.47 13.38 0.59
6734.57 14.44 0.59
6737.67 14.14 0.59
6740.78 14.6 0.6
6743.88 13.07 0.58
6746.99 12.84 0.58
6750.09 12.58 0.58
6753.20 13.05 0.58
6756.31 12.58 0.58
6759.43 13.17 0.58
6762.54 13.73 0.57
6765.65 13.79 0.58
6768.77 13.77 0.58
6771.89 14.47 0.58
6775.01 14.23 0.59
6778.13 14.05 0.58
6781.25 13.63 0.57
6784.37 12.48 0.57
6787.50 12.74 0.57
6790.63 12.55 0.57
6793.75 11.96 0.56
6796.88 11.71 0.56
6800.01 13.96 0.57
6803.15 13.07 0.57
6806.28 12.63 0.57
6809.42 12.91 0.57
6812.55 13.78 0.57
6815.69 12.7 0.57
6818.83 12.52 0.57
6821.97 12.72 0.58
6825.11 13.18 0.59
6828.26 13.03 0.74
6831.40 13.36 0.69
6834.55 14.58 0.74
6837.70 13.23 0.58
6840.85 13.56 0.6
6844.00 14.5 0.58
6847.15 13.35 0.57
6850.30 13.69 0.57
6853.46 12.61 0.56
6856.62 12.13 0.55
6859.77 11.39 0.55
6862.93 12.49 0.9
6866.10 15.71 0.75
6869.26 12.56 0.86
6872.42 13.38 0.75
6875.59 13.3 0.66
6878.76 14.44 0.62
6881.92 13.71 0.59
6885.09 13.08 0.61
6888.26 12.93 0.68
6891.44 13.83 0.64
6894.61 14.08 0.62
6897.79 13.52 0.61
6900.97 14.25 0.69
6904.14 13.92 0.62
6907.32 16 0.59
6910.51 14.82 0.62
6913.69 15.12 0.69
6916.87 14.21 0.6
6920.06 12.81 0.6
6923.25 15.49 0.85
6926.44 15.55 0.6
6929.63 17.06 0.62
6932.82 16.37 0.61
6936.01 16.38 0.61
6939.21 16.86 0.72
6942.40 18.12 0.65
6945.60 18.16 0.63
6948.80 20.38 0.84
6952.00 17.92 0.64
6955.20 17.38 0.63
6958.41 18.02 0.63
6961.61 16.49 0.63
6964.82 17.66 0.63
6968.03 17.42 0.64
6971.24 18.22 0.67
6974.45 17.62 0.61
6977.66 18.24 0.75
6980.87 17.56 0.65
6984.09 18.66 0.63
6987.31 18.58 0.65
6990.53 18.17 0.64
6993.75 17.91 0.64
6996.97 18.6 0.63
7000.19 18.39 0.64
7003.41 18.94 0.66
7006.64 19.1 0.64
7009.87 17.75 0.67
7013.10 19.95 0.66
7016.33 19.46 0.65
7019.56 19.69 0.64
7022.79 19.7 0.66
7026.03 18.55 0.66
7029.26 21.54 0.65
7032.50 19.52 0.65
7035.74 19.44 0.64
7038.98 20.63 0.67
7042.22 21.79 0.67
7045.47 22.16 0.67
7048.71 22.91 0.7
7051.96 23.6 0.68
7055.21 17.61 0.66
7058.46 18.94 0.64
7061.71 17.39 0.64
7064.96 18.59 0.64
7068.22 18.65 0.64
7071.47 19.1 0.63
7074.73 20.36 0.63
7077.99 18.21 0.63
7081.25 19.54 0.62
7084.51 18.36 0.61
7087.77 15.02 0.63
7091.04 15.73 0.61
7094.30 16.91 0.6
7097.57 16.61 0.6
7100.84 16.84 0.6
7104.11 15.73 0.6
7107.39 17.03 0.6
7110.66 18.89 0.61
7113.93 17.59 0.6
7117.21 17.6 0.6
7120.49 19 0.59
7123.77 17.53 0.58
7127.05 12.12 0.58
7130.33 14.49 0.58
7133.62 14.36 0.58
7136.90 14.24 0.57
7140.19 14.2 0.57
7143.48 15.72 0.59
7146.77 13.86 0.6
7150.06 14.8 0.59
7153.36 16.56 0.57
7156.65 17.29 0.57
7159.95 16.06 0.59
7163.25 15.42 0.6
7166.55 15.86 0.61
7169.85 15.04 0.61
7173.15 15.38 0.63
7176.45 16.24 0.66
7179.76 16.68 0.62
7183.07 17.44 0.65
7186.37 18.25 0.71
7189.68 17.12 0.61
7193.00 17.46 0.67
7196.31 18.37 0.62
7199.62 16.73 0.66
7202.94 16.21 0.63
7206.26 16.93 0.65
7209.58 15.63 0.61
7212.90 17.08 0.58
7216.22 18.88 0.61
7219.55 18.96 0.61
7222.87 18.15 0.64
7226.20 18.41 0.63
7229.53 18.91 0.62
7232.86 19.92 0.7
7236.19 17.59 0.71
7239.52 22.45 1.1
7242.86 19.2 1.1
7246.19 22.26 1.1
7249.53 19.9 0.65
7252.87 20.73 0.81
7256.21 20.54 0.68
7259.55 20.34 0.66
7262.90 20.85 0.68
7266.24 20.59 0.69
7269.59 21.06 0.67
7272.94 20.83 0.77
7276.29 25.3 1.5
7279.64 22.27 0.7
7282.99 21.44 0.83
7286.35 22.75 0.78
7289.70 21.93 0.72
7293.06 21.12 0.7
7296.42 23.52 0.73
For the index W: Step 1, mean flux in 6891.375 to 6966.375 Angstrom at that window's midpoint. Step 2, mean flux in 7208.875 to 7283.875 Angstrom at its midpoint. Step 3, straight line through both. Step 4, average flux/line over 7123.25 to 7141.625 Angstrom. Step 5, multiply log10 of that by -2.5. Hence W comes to 0.29 mag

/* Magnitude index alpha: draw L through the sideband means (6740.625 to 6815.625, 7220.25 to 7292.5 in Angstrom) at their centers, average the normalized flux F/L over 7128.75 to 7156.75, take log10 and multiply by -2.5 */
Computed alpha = 0.26 mag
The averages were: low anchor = 13.2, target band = 14.9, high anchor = 20.7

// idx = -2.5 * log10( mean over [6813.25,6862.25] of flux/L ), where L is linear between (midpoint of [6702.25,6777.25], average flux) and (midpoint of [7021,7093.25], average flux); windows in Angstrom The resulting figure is 0.185 mag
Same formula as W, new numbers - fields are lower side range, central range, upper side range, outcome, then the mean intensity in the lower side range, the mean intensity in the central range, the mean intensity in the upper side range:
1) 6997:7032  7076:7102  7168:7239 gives 0.083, 19.3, 17.2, 17.5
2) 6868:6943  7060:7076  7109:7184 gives -0.209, 14.6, 18.8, 15.9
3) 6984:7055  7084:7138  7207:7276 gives 0.205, 19.8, 16.3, 19.7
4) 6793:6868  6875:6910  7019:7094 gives 0.067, 13.1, 14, 19.4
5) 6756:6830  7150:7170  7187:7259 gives 0.119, 13.1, 16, 18.7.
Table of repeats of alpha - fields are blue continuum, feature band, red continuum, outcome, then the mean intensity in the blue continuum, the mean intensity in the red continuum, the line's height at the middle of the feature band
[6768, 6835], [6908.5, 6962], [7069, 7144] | -0.12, 13.2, 16.8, 14.7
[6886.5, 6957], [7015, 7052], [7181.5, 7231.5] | -0.25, 15.7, 17.7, 16.5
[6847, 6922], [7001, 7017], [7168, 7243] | -0.24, 13.7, 17.7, 15.2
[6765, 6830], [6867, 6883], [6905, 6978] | 0.11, 13.1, 16.7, 15.1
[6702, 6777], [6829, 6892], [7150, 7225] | 0.10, 13.8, 16.9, 14.6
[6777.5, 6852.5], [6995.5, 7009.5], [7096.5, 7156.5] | -0.25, 13.1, 16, 14.9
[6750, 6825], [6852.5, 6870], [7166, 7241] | 0.09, 13.1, 17.6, 13.9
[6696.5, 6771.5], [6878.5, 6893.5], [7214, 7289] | 0.17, 13.9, 20.5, 15.8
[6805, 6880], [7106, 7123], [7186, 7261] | -0.05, 13.2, 18.7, 17.1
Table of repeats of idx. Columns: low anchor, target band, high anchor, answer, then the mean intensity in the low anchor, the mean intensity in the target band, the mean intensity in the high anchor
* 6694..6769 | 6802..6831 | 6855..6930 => 0.077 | 13.9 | 13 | 13.9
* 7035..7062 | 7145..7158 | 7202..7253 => 0.248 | 20.7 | 15.6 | 18.8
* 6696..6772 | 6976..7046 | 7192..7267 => -0.152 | 13.9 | 19.2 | 19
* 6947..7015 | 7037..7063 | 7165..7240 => -0.149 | 18.2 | 20.7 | 17.5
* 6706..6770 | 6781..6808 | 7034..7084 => 0.163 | 13.7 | 12.7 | 19.9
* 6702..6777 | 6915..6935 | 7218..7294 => 0.070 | 13.8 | 15.3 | 20.7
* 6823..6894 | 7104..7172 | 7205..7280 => 0.140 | 13.4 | 15.9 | 19.8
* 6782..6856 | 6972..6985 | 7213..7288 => -0.142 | 13.1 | 18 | 20.4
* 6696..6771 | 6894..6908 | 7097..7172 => 0.036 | 13.9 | 14.3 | 15.9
